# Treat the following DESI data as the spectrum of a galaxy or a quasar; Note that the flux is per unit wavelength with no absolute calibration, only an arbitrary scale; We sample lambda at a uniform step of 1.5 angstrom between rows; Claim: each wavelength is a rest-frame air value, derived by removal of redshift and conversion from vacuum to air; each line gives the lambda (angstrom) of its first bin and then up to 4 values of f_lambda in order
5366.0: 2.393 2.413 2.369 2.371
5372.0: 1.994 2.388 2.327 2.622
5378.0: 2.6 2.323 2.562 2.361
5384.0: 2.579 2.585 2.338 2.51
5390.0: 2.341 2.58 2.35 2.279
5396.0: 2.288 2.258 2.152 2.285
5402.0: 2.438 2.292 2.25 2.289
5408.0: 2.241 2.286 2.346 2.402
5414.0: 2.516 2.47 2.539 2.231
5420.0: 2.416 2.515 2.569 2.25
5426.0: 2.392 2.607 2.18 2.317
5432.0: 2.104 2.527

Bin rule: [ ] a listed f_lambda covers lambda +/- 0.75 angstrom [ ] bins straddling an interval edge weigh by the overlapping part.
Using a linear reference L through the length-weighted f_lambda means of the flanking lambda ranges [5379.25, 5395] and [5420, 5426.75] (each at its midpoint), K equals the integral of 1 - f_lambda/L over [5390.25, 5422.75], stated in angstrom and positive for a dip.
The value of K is 1.1 angstrom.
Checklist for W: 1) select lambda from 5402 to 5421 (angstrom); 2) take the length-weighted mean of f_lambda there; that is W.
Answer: 2.36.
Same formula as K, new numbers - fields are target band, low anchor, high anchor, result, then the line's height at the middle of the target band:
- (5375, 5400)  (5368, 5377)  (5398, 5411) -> -1.1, 2.31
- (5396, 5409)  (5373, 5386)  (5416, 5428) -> 1.0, 2.46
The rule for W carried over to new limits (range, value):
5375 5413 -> 2.38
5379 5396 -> 2.43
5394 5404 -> 2.28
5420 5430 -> 2.42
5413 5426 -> 2.43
